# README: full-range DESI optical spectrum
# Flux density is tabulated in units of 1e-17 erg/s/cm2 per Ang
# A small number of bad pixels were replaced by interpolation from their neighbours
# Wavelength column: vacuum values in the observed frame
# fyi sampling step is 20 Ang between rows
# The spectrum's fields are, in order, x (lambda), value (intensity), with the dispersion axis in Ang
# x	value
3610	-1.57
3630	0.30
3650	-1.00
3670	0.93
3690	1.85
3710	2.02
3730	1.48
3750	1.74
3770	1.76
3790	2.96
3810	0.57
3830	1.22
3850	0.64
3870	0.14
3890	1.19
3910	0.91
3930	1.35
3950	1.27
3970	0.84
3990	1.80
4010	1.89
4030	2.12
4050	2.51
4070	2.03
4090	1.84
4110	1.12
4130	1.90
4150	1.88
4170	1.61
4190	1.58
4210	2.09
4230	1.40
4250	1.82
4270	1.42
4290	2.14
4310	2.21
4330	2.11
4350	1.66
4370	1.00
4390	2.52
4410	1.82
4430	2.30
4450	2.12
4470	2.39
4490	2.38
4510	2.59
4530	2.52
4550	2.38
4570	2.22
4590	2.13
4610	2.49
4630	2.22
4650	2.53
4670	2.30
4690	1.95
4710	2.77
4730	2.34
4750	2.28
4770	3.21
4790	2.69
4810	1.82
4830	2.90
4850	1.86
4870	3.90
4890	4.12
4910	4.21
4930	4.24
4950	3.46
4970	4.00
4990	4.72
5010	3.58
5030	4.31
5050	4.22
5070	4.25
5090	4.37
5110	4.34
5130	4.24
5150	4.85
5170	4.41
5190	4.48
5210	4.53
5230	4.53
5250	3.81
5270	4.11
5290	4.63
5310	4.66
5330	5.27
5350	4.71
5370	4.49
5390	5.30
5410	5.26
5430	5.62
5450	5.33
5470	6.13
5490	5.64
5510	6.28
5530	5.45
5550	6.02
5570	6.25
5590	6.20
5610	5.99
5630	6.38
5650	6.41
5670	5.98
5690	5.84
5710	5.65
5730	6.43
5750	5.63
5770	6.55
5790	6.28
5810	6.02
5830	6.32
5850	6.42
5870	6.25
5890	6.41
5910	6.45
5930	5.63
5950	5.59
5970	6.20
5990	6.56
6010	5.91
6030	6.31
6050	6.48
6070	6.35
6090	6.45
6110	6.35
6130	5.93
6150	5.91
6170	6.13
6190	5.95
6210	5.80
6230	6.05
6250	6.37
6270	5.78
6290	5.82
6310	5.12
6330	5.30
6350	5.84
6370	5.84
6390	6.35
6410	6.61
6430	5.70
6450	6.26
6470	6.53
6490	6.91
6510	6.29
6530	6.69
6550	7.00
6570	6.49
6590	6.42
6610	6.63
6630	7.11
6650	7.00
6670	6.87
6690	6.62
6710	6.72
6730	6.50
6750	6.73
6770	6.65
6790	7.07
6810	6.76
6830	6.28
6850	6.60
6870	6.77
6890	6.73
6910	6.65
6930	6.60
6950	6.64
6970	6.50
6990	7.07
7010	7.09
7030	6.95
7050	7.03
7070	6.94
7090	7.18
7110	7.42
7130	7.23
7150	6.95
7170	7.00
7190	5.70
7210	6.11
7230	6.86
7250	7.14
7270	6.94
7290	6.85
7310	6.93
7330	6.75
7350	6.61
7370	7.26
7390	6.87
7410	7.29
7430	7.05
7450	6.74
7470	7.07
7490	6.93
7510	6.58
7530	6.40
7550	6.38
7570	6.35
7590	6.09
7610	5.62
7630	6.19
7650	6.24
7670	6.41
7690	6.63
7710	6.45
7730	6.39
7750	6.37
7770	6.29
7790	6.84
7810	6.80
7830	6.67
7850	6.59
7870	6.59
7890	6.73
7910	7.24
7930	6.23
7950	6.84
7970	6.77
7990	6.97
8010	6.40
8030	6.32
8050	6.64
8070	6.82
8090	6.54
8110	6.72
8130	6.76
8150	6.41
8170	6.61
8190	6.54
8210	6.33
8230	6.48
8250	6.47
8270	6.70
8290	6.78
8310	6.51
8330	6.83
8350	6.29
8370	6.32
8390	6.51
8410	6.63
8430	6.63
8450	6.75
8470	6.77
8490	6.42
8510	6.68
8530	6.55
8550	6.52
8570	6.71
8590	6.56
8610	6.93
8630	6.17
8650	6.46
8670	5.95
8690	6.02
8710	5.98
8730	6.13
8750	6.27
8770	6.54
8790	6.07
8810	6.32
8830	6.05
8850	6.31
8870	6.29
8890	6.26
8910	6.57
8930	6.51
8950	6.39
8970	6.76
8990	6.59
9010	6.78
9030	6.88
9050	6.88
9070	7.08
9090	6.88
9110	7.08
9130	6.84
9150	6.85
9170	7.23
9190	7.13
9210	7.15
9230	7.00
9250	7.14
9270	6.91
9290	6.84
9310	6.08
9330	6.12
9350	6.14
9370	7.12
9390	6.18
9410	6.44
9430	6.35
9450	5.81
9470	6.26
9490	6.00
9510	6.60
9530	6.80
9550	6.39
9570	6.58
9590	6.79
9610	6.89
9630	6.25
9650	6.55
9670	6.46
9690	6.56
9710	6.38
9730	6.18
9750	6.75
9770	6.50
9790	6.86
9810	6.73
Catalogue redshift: 0.22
